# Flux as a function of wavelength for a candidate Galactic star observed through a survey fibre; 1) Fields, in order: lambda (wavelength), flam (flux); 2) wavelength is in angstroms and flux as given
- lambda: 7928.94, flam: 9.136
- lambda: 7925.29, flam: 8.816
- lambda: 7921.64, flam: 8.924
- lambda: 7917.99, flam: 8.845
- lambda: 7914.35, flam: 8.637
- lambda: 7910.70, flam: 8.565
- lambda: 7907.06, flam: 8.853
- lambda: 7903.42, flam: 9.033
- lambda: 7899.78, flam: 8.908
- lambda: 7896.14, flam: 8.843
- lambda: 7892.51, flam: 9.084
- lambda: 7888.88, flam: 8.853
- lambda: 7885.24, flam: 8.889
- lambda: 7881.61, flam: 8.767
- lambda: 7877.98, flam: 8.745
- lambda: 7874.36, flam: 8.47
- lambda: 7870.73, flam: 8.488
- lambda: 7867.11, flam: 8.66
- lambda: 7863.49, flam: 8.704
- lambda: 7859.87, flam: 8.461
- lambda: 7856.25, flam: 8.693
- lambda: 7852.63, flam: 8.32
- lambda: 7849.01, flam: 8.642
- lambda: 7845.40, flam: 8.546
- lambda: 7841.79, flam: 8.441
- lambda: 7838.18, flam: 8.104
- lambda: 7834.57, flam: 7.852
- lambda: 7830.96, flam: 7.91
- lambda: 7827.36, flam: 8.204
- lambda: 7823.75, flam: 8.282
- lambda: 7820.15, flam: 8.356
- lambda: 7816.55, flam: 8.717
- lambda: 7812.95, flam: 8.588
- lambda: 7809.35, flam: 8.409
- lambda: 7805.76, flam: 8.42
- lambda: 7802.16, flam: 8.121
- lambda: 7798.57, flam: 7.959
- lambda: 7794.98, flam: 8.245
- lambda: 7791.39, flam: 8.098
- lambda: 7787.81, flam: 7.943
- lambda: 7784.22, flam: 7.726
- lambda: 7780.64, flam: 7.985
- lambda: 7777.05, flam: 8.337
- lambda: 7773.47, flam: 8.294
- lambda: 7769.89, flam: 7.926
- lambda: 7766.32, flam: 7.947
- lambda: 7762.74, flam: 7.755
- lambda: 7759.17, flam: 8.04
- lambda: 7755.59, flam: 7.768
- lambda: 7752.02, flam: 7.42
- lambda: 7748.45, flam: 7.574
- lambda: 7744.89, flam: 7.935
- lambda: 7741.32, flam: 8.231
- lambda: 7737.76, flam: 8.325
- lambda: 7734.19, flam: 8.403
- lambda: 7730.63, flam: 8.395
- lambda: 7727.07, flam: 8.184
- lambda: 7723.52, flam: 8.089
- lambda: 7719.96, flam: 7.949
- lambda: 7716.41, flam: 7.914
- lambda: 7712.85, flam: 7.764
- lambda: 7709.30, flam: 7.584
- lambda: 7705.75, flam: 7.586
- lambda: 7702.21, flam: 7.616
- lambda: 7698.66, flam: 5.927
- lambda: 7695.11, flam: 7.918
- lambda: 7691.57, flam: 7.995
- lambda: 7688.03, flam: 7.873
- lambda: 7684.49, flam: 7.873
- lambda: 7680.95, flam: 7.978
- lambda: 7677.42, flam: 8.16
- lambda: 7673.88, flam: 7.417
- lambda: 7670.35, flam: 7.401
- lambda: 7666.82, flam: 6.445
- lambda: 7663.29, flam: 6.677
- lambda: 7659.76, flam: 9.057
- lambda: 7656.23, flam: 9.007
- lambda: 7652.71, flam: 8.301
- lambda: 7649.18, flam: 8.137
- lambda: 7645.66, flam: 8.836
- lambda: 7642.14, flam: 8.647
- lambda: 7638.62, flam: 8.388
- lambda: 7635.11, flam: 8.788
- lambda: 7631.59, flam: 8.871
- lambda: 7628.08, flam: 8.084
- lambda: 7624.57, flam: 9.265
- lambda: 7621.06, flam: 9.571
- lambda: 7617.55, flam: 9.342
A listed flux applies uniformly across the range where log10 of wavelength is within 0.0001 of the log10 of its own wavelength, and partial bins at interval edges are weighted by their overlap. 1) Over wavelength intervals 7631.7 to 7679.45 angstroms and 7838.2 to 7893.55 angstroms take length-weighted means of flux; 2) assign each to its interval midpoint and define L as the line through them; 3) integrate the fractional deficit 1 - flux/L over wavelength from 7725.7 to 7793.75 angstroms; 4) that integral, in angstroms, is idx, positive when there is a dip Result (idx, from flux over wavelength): 2.90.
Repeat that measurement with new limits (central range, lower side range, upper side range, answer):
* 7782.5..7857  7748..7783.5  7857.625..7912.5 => 0.29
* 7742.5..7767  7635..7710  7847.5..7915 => 1.27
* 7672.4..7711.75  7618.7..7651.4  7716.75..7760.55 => 3.35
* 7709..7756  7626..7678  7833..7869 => 1.63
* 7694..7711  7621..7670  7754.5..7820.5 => 2.00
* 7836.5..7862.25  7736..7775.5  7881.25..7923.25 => 0.17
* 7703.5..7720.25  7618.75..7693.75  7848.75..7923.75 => 1.24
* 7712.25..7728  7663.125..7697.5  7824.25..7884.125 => -0.41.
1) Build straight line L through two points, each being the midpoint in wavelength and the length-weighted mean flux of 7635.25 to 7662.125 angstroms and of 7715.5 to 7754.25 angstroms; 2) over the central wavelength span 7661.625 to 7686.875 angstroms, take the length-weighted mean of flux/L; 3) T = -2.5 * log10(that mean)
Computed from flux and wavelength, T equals 0.14 mag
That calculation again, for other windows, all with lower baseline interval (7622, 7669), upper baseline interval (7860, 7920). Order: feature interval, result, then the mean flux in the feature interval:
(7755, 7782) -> 0.072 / 8.02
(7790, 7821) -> 0.038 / 8.33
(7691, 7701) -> 0.172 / 7.21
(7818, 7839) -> 0.069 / 8.13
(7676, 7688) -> 0.058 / 7.98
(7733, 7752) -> 0.065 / 8.02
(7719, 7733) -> 0.041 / 8.18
